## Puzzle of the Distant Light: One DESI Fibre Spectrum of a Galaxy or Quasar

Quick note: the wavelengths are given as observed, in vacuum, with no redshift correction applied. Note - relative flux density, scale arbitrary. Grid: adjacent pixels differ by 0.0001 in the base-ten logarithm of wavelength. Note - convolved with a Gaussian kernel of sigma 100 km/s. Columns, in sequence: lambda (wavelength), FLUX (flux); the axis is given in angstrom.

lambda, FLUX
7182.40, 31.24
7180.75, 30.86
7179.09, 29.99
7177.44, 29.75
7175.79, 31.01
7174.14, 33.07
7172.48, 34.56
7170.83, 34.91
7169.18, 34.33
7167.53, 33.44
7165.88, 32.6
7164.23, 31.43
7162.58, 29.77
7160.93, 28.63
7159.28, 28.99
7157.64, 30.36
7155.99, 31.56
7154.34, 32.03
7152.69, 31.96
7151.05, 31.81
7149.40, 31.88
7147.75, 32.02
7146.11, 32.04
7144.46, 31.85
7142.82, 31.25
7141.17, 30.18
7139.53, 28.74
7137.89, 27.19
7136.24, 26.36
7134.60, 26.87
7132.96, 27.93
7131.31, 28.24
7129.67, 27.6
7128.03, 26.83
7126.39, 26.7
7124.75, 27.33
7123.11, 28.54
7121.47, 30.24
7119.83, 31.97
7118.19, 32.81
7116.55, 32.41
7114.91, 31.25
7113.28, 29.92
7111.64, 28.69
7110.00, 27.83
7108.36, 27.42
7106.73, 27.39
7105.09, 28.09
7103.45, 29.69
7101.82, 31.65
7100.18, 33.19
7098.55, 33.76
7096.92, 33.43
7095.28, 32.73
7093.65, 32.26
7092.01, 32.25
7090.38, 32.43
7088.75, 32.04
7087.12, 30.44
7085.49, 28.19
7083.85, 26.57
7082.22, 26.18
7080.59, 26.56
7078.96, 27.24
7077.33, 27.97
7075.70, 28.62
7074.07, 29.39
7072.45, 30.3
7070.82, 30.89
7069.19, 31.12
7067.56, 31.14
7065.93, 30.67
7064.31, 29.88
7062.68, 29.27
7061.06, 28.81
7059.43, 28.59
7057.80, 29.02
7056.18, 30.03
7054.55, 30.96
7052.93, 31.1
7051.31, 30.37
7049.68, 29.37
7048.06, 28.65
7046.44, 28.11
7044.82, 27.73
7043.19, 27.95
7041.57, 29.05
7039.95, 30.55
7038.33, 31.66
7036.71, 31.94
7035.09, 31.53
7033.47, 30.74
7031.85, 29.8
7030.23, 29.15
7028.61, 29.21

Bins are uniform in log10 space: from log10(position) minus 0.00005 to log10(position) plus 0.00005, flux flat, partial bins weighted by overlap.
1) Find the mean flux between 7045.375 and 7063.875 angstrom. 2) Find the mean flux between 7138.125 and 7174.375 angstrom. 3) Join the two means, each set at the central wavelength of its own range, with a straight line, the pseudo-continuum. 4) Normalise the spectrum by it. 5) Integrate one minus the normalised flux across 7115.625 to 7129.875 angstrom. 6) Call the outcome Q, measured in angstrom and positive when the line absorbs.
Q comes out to 0.7 angstrom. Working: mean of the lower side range 29.5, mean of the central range 29.5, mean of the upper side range 31.6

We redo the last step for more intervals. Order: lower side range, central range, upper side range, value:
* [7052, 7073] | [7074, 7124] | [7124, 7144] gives -1.7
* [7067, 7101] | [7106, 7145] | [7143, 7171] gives 2.7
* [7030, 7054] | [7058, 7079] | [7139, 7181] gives 0.5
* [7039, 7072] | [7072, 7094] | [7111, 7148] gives 0.2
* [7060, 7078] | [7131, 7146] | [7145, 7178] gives 1.2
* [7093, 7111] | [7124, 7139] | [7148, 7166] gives 1.7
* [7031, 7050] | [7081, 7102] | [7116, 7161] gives -0.9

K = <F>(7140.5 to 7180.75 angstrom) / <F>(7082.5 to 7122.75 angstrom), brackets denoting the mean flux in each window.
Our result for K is 1.0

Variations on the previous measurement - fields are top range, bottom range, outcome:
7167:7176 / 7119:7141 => 1.20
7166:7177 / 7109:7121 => 1.09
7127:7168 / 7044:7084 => 1.03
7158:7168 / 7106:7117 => 1.05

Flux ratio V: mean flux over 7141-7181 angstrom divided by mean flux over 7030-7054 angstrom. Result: 1.06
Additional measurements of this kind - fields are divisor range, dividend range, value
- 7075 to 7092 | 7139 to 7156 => 1.09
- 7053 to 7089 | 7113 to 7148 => 1.01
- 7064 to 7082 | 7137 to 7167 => 1.05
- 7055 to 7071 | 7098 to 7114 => 0.99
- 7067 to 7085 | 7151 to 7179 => 1.11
